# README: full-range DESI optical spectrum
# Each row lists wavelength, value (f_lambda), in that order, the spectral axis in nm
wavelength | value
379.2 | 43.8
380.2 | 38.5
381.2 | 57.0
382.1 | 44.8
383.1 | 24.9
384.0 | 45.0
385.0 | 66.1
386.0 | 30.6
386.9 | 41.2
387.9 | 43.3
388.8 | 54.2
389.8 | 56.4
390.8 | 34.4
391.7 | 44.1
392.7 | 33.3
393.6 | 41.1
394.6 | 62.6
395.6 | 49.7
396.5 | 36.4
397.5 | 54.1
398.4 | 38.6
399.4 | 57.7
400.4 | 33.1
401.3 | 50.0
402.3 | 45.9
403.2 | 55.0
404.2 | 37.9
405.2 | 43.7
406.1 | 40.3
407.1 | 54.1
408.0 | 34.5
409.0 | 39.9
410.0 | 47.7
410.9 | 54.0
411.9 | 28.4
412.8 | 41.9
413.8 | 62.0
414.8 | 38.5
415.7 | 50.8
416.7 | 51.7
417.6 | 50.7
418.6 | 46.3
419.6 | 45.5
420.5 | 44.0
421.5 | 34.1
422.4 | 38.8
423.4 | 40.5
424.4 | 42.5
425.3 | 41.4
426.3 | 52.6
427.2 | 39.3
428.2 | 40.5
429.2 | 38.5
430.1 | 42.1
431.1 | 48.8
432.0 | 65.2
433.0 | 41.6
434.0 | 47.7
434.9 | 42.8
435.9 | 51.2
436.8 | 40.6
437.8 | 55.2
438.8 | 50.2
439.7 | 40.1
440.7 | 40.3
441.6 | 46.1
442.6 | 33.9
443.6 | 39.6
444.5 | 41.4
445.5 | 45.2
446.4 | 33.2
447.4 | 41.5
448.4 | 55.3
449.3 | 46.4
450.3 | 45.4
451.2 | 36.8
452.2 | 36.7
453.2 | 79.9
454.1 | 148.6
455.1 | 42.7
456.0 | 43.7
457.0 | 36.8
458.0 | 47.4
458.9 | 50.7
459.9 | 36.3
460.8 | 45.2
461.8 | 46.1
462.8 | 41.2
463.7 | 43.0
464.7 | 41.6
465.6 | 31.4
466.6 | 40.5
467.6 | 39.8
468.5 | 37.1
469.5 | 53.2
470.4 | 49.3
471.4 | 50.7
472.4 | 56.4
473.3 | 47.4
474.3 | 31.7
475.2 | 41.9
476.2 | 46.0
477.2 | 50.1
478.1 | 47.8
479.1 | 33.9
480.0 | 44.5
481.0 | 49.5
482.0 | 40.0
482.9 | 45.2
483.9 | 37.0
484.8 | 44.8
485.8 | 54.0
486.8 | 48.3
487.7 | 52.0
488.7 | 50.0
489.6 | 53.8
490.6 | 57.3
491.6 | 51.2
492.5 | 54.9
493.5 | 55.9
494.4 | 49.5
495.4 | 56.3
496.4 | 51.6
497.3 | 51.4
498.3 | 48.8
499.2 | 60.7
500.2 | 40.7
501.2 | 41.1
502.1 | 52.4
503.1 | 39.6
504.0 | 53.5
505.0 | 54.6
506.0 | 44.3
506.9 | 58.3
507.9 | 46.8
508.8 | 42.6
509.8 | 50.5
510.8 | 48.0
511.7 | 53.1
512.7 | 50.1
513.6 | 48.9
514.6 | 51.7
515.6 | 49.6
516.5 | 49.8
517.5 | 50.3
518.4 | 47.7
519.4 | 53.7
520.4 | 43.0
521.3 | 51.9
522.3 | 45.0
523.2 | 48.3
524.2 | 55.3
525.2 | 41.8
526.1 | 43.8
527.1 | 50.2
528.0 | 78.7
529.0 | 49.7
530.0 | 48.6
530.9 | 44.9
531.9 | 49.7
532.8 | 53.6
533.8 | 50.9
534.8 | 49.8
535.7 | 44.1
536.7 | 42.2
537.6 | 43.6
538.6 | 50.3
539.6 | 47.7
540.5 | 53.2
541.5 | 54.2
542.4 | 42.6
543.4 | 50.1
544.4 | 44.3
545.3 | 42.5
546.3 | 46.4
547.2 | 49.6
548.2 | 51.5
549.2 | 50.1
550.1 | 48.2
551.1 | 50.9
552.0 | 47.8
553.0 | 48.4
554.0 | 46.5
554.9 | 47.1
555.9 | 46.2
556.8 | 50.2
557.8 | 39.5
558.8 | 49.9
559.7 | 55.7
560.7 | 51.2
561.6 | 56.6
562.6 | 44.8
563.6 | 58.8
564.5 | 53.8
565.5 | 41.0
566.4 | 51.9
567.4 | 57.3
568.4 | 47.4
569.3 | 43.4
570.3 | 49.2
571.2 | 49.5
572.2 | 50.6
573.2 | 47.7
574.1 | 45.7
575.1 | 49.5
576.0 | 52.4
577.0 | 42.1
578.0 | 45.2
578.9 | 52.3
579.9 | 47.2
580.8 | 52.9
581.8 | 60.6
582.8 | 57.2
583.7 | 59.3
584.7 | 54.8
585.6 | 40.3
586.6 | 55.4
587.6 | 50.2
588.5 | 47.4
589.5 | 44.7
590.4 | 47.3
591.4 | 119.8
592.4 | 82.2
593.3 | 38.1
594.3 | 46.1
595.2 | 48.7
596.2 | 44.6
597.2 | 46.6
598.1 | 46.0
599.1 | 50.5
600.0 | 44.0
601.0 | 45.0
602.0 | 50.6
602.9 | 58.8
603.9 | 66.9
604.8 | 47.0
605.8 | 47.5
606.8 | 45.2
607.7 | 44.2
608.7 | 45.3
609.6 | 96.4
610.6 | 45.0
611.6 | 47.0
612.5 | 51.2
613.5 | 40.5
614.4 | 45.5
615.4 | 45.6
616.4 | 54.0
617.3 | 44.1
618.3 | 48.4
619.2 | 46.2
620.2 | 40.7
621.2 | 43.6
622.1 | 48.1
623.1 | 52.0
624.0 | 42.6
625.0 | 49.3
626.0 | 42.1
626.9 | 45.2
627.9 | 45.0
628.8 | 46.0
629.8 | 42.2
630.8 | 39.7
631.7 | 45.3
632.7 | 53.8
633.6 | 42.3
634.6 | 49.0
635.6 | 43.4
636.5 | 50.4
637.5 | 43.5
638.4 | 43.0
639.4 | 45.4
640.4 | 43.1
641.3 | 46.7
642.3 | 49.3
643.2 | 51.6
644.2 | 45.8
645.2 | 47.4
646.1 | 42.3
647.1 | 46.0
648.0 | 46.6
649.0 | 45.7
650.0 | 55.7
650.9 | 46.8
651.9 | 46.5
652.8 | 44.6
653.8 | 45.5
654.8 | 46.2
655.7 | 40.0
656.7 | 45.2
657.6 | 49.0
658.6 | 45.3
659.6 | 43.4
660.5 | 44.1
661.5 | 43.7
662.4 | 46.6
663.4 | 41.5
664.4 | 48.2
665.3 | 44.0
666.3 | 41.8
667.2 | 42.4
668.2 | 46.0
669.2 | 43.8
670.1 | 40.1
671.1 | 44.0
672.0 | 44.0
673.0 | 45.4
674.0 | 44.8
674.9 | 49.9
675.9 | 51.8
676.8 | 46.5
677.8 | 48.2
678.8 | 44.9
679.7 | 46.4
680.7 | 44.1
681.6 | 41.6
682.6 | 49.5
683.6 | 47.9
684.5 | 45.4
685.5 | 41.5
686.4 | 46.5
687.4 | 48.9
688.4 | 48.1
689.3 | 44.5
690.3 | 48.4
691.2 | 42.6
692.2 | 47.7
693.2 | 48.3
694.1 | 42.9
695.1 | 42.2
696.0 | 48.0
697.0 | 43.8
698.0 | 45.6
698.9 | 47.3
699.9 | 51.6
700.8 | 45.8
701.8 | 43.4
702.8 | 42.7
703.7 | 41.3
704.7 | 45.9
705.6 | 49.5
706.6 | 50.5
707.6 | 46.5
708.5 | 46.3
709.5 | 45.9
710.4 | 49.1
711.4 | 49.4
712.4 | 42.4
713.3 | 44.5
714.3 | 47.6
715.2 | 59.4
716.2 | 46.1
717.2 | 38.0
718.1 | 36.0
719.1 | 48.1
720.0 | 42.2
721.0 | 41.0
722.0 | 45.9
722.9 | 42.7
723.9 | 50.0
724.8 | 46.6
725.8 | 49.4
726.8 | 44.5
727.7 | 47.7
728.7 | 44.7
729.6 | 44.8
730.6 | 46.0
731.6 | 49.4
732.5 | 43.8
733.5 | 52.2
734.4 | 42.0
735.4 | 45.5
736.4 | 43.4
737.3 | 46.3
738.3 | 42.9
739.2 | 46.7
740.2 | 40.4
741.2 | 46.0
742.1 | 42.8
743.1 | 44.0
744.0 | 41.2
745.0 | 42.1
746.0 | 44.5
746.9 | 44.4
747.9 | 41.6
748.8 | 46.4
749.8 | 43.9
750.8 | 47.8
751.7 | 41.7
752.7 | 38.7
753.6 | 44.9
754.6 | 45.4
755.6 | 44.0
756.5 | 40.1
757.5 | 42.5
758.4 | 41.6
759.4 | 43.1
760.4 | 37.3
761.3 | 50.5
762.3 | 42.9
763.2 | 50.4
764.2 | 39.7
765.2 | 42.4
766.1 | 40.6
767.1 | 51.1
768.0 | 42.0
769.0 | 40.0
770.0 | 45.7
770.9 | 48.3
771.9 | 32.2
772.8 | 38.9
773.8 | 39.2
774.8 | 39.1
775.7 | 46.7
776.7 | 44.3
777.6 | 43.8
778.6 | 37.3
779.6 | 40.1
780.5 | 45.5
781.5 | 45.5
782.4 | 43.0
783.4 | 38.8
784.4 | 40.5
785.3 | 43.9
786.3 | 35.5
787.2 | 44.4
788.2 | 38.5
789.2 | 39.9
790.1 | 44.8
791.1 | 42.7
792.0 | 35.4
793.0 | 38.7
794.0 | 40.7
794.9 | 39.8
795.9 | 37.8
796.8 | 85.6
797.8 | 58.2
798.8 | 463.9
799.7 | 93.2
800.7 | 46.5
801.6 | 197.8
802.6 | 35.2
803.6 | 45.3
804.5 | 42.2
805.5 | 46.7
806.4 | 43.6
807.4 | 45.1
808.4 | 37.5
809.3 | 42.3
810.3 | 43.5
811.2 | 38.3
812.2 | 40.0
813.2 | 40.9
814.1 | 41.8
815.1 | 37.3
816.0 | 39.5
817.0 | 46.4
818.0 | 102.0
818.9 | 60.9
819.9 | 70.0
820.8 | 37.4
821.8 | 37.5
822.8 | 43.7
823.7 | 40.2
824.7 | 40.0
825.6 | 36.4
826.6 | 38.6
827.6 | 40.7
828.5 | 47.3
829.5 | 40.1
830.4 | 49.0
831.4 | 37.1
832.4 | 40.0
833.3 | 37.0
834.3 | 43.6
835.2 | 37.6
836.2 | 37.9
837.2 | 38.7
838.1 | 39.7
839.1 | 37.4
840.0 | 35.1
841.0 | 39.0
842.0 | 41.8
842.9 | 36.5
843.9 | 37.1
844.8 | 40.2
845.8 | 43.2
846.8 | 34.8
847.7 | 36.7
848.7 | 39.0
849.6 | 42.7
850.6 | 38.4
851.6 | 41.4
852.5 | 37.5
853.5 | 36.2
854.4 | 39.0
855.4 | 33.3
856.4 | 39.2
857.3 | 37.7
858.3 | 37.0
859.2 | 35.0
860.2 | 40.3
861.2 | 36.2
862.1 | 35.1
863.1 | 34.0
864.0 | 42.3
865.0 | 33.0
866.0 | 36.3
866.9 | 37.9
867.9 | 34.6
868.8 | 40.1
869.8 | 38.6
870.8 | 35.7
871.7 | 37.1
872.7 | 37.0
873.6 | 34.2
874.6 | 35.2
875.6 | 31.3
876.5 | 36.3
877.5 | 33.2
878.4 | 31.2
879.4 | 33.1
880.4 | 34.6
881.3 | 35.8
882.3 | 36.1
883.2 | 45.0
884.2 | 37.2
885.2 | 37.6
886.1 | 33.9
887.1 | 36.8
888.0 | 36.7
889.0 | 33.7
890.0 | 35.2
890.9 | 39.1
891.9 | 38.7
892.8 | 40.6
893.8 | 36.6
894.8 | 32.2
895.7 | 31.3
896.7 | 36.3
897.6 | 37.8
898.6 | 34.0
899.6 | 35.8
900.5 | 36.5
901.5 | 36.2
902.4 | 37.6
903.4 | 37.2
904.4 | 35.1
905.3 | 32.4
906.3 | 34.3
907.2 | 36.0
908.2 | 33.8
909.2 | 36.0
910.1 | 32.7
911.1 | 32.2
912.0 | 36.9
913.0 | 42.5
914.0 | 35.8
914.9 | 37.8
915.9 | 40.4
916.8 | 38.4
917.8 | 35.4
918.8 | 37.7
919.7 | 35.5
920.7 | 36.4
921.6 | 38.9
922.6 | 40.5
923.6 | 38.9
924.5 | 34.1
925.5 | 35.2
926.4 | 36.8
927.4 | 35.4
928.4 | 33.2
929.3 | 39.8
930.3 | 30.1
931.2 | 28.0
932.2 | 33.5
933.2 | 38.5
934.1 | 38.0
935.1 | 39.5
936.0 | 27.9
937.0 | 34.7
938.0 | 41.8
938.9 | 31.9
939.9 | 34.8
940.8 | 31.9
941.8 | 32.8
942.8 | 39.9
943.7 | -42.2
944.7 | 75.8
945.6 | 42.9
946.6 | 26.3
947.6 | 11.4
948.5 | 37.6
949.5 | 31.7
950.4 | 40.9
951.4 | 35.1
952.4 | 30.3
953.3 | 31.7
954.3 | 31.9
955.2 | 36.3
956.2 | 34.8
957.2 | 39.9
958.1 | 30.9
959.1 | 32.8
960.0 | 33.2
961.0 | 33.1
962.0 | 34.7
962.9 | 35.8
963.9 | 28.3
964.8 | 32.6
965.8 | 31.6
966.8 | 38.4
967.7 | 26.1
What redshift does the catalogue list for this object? 0.217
